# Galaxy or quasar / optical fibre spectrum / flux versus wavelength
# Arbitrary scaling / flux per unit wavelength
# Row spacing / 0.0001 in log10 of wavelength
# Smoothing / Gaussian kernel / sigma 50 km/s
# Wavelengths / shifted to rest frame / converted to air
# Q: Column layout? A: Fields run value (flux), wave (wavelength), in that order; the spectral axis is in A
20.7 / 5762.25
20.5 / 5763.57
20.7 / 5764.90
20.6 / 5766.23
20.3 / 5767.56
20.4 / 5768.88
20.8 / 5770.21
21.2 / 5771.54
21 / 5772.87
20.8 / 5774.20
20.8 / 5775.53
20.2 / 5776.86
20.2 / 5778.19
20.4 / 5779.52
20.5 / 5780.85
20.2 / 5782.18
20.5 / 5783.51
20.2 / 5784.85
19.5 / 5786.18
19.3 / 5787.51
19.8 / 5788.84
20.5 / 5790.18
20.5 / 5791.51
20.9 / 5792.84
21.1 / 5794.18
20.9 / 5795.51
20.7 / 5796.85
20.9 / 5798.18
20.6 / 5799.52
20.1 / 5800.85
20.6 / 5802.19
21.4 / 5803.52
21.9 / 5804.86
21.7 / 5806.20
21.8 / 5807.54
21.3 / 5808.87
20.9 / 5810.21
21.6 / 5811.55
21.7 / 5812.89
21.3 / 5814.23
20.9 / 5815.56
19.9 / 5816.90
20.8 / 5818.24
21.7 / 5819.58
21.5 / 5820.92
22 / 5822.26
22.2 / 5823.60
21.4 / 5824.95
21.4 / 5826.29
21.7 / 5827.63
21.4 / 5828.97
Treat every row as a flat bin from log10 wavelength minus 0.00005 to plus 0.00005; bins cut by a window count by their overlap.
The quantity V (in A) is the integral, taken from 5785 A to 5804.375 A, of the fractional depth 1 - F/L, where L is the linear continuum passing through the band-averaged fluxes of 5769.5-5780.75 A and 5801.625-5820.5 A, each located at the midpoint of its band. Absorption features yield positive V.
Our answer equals 0.5 A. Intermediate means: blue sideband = 20.7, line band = 20.5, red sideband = 21.3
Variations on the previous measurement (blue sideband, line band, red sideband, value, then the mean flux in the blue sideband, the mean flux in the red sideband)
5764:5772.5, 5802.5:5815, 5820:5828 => 0.0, 20.7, 21.7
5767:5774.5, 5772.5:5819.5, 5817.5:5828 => 0.9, 20.8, 21.6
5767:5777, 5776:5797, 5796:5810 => 0.6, 20.7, 21.1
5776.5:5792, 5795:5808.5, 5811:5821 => -0.2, 20.1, 21.2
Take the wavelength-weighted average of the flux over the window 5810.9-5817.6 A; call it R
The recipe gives 21.1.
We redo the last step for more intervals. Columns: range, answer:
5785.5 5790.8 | 19.8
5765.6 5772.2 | 20.7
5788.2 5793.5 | 20.4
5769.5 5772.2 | 21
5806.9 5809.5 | 21.6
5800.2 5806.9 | 21.1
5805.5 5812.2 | 21.5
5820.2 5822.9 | 21.8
